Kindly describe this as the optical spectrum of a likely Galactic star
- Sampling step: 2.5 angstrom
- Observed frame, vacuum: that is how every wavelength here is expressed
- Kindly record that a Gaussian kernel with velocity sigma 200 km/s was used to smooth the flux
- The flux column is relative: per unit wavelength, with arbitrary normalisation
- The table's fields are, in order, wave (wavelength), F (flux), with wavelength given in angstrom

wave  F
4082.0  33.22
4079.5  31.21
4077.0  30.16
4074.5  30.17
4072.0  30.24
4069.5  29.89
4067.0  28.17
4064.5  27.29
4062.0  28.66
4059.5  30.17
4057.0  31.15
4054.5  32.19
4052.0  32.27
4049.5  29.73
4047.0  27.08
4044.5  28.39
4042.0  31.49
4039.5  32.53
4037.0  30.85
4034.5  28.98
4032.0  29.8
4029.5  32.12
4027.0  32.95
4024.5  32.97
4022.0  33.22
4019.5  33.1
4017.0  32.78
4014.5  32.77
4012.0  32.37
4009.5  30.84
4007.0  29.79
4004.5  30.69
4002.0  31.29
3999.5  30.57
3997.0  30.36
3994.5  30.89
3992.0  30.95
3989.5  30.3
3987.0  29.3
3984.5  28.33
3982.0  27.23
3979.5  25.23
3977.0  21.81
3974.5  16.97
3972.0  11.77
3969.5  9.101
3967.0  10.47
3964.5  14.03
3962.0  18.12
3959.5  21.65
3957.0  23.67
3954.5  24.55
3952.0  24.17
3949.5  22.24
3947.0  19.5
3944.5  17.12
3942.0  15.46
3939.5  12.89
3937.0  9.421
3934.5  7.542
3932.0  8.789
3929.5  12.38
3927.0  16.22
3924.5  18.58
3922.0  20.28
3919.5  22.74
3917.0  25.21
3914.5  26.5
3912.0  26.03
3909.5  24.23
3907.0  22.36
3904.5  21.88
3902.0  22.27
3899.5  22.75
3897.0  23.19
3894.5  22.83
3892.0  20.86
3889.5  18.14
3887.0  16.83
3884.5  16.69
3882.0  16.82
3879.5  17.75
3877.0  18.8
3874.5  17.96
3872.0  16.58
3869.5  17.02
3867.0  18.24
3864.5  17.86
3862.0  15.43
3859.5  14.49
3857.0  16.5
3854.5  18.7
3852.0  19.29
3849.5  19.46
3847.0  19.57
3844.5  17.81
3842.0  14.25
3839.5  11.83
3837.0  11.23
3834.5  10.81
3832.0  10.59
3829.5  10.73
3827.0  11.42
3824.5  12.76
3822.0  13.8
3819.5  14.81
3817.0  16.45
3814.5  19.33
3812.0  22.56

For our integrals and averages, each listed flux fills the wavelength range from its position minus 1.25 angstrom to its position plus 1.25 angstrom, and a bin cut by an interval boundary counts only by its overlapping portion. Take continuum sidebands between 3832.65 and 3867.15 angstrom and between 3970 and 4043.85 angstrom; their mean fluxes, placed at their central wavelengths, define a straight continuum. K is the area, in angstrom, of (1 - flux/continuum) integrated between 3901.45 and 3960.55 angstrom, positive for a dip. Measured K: 8.4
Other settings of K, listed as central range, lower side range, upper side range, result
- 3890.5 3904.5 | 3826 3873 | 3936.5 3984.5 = -4.6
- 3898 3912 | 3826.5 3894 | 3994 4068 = -2.0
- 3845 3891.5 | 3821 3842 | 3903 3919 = -1.0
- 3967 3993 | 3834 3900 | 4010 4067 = 4.1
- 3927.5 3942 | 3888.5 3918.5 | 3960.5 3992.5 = 7.3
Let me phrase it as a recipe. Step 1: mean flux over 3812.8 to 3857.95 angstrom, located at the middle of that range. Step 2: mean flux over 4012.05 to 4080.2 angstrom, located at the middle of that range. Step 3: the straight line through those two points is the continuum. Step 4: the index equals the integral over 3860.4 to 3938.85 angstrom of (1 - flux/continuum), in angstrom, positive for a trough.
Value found 3.7 angstrom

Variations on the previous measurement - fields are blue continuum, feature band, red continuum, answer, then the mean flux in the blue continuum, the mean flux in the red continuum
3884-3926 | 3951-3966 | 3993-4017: 3.35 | 21.9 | 31.2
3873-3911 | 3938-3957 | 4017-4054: 3.86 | 20.2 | 31.2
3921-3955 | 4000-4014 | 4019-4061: -2.58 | 16.2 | 31.1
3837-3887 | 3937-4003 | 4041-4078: 6.08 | 17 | 29.8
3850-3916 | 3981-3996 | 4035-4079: -2.09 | 19.6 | 30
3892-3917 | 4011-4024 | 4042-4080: -2.22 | 23.5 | 29.8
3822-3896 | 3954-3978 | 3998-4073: 7.72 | 16.2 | 30.8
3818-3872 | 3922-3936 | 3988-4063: 5.67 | 15.1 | 31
